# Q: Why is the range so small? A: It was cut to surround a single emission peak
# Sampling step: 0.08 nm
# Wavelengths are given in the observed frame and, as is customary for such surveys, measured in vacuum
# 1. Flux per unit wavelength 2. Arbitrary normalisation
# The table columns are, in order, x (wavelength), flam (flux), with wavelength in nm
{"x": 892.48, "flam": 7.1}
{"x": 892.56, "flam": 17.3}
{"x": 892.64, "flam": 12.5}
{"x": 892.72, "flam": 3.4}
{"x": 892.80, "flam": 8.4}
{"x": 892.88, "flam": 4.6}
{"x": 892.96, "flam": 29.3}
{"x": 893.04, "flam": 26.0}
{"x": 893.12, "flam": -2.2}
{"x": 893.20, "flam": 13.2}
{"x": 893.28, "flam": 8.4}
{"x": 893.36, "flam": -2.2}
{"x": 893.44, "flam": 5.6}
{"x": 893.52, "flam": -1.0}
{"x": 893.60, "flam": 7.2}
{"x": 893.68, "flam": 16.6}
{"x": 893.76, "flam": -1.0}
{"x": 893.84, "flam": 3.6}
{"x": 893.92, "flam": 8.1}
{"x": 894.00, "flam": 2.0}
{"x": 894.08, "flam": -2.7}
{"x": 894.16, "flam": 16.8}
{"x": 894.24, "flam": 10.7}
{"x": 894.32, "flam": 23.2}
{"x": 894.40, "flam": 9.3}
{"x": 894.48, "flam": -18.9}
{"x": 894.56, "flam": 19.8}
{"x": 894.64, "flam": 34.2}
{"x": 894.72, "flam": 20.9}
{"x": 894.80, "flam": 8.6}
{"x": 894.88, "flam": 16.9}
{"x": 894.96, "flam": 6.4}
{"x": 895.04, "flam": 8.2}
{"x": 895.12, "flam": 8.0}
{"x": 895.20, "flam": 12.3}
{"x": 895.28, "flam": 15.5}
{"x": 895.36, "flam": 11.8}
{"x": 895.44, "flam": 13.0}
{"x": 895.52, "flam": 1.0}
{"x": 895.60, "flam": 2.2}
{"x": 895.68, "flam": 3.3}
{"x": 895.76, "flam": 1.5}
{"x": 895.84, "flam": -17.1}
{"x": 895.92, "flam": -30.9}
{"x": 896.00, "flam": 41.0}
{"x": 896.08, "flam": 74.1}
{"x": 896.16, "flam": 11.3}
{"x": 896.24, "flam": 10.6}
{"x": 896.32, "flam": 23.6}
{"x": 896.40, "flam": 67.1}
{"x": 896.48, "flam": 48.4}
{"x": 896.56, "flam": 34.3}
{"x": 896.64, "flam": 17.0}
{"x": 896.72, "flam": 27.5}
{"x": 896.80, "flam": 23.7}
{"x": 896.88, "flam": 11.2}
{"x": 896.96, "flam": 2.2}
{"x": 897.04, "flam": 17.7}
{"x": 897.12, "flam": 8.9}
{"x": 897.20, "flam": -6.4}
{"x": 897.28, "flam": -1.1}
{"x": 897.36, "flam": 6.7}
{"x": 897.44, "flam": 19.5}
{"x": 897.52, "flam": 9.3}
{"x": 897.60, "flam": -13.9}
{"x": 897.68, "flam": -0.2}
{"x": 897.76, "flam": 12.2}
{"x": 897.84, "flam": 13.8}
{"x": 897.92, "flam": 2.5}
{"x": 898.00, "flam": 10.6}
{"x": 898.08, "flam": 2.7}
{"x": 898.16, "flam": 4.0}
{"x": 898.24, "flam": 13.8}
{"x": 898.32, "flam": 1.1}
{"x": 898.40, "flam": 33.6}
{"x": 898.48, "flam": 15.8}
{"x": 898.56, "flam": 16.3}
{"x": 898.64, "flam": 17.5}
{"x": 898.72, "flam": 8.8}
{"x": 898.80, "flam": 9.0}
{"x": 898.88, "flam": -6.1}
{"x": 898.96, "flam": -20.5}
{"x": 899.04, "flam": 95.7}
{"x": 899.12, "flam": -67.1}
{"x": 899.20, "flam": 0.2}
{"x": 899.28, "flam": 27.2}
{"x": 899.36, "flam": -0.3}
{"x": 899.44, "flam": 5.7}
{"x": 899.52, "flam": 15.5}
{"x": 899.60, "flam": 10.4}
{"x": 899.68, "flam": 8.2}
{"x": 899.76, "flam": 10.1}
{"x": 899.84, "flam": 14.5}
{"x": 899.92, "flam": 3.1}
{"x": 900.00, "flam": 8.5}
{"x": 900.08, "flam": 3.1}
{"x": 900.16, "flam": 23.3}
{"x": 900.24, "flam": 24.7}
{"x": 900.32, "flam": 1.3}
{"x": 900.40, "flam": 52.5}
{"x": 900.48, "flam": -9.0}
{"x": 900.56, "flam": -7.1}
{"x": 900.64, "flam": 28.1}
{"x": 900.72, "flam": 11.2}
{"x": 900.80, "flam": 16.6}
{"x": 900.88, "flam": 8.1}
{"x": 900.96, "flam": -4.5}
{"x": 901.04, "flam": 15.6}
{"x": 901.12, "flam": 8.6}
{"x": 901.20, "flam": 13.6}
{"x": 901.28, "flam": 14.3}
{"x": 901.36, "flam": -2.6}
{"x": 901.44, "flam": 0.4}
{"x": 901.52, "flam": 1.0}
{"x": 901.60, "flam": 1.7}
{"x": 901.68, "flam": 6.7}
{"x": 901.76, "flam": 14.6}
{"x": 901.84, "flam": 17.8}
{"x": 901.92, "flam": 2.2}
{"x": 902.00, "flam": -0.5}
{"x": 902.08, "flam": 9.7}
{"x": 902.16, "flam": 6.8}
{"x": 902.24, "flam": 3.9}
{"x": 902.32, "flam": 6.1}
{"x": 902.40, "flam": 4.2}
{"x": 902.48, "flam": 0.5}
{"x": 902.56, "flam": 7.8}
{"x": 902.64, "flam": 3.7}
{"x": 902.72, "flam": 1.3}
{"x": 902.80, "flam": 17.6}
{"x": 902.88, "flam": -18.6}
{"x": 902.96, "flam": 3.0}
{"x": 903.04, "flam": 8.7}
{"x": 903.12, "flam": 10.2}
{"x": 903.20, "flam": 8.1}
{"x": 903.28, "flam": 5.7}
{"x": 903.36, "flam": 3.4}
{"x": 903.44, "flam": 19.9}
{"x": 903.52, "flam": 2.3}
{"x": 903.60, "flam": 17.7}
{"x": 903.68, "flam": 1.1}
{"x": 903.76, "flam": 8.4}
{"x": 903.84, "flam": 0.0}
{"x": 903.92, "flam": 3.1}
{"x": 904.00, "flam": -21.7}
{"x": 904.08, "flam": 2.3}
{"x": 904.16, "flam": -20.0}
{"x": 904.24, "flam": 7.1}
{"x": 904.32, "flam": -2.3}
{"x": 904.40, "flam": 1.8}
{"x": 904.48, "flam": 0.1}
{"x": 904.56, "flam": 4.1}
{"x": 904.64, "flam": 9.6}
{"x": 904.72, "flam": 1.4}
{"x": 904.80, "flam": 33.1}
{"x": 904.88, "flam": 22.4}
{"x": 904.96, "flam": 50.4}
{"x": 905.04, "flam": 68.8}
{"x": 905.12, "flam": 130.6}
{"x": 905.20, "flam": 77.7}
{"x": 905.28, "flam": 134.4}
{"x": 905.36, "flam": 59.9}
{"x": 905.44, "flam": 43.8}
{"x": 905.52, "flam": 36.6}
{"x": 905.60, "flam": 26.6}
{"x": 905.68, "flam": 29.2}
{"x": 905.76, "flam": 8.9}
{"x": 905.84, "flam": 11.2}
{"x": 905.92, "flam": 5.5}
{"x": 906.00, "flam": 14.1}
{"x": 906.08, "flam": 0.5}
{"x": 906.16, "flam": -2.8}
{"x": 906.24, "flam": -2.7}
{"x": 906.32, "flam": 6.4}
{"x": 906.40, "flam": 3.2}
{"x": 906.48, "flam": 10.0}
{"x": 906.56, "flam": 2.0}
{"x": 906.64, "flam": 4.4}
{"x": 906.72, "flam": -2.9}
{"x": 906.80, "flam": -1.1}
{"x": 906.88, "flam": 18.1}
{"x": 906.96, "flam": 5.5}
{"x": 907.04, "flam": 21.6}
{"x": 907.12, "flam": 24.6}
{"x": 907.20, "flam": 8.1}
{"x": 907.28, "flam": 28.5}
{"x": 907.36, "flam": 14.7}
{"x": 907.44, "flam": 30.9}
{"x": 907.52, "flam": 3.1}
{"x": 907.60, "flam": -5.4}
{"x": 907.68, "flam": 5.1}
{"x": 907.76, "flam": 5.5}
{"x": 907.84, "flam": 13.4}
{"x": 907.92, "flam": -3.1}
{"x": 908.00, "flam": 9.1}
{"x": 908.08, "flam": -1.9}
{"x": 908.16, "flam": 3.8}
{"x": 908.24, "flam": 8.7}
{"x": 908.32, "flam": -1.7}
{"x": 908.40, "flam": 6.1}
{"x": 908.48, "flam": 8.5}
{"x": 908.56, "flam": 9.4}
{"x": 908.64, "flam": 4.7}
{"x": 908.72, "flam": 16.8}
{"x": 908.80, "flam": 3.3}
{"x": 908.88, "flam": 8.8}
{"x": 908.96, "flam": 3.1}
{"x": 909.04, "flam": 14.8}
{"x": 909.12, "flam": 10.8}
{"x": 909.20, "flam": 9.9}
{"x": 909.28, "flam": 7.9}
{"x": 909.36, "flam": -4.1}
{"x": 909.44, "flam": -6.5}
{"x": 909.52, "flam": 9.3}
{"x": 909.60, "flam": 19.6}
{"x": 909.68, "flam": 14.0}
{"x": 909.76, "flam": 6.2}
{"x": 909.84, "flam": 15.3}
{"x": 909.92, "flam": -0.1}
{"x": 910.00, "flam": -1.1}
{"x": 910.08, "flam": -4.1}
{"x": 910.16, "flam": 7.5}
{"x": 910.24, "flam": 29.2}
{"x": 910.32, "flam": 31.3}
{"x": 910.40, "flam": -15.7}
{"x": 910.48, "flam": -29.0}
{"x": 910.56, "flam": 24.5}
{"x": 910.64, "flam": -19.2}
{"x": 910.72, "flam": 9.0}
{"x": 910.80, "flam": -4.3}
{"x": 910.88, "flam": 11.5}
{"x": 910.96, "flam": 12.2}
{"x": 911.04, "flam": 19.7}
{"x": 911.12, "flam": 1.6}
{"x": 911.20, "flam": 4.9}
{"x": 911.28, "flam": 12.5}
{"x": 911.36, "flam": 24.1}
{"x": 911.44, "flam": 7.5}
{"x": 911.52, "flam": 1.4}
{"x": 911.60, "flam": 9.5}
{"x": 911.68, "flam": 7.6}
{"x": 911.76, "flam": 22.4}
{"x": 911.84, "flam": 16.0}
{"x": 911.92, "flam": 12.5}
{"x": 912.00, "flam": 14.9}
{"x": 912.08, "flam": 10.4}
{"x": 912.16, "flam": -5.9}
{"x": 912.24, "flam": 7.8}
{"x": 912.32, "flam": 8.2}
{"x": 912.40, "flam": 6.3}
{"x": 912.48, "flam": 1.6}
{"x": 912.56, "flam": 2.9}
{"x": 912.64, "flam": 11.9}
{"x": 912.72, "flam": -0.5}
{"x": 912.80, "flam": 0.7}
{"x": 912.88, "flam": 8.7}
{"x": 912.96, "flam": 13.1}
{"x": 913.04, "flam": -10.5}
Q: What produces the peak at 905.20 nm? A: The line [O III] 5007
